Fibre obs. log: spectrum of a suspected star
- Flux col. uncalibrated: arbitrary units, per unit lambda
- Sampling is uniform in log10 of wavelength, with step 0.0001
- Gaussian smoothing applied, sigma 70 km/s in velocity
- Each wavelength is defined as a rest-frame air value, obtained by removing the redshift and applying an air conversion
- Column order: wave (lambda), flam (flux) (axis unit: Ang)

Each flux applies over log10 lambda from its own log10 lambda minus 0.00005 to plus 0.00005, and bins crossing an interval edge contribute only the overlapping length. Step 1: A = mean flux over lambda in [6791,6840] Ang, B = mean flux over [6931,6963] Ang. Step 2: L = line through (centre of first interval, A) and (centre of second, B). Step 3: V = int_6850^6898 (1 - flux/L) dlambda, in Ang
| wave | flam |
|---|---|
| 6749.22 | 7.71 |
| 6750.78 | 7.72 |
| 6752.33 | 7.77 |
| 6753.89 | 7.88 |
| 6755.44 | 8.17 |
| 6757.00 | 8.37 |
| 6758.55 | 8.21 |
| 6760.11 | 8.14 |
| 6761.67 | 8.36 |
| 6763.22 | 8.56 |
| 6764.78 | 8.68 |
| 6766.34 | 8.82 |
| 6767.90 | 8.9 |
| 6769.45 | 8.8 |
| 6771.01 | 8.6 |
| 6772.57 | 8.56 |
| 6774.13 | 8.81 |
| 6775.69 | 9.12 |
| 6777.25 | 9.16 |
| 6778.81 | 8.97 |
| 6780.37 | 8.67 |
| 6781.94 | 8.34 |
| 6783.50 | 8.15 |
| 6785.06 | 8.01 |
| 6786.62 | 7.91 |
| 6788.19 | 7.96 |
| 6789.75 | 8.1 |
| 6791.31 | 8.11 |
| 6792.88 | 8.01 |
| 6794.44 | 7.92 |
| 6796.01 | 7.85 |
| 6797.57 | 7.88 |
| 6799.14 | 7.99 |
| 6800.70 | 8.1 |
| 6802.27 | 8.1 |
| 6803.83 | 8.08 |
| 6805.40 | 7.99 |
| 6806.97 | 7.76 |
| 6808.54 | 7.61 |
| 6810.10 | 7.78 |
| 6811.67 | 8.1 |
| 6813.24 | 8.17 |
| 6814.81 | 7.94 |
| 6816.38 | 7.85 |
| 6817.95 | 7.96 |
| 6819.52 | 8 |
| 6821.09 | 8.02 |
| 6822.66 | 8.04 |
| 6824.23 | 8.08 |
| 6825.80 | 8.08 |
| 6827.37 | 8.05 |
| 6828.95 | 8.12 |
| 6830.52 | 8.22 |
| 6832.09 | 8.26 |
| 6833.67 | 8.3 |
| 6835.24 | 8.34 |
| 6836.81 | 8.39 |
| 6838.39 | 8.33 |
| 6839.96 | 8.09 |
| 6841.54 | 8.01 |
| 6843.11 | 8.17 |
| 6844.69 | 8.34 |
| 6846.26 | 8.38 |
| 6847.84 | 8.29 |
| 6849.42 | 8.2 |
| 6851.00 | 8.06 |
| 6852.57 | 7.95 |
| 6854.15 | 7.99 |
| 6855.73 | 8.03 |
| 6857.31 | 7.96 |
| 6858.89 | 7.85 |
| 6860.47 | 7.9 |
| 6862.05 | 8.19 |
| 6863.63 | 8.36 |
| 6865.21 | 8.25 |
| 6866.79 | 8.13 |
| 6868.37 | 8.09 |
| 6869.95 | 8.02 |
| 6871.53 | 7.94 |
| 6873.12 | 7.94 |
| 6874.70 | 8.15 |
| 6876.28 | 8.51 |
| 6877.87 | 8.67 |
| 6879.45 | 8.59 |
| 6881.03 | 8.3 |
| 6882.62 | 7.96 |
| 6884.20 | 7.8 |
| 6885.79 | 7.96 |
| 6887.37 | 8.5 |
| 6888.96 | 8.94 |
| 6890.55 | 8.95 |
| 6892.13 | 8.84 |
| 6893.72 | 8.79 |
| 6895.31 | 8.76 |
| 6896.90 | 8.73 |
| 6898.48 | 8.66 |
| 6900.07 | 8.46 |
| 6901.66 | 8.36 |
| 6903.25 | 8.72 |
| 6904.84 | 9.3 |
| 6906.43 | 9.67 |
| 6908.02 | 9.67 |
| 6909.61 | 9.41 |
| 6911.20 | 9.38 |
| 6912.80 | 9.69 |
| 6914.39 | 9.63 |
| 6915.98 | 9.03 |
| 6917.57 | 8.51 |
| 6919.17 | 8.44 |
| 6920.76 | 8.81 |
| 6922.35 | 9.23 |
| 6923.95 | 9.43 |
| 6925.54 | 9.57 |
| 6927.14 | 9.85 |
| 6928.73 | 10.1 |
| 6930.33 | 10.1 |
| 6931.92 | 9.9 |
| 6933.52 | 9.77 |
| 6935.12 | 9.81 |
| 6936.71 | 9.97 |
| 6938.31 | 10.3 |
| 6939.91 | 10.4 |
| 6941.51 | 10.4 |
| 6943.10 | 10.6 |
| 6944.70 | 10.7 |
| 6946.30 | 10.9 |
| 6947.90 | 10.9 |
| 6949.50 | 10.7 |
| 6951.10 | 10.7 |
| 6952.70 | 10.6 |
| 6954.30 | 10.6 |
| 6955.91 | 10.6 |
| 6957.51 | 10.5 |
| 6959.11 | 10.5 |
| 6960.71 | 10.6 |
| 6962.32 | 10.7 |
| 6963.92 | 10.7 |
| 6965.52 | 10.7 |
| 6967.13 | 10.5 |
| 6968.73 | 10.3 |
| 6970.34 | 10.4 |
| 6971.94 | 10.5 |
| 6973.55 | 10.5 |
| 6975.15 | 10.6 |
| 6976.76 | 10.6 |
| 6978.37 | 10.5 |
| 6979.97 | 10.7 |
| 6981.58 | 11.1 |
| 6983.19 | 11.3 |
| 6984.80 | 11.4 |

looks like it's 4.5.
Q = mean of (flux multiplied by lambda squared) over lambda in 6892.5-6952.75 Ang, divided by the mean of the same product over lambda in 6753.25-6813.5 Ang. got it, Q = 1.2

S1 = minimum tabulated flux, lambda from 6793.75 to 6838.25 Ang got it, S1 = 7.61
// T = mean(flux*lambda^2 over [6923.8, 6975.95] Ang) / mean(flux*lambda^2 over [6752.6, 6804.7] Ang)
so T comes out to 1.31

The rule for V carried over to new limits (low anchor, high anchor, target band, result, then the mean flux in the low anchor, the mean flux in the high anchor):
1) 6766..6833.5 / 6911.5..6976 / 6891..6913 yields 1.3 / 8.2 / 10.1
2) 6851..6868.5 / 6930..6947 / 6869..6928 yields 2.3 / 8.06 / 10.3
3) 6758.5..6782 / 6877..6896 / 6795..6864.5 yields 4.2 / 8.69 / 8.5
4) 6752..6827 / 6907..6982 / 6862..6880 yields 1.9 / 8.22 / 10.1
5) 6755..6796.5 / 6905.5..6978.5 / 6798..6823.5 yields 2.3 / 8.42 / 10.1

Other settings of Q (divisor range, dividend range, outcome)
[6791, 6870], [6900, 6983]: 1.29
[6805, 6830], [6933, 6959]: 1.36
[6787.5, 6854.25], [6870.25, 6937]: 1.14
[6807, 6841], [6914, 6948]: 1.25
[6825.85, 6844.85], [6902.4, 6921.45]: 1.14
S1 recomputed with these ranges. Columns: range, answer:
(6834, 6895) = 7.8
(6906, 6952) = 8.44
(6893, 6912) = 8.36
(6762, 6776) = 8.56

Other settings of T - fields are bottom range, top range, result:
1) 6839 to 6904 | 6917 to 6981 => 1.26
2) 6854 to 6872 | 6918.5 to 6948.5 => 1.26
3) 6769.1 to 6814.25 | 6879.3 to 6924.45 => 1.11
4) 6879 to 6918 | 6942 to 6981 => 1.22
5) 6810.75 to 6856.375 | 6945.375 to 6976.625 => 1.35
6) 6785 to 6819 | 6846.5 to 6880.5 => 1.04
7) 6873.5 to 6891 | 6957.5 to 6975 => 1.29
